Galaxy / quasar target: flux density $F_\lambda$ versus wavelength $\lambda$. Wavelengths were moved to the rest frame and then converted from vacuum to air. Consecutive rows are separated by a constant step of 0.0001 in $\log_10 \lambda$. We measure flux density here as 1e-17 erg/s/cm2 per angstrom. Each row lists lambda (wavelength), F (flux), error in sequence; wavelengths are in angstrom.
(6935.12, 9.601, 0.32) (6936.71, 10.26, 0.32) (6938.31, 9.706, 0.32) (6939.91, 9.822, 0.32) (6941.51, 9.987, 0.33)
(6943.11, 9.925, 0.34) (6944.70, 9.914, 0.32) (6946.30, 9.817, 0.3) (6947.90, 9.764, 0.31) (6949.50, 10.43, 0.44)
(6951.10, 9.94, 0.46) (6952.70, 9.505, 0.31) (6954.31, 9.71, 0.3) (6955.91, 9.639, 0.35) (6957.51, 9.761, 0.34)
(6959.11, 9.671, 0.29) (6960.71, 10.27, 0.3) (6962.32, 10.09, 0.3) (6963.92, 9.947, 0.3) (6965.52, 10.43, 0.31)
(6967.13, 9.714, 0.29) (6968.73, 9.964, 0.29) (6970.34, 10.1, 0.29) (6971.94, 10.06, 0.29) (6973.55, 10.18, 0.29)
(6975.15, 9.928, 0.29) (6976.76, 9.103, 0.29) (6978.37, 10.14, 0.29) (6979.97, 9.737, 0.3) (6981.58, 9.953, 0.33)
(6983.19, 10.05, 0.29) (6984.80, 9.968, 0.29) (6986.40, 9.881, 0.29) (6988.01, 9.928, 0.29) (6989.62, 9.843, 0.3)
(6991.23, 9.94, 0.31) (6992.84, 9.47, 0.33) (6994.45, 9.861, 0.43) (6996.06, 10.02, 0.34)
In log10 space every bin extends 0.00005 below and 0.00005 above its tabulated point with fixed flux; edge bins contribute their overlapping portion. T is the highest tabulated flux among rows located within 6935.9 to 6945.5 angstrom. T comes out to 10.26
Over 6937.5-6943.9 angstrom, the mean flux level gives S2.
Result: 9.85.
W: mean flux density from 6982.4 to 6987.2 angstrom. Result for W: 9.98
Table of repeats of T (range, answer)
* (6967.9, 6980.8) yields 10.18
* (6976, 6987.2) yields 10.14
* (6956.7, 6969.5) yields 10.43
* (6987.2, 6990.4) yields 9.928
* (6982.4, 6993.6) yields 10.05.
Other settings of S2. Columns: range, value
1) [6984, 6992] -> 9.92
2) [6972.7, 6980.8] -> 9.82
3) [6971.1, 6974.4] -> 10.1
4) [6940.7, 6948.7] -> 9.89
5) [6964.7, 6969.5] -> 10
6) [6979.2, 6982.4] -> 9.83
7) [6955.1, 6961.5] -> 9.85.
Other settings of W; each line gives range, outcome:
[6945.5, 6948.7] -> 9.79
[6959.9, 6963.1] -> 10.2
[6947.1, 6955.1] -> 9.86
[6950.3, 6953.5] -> 9.73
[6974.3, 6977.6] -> 9.53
